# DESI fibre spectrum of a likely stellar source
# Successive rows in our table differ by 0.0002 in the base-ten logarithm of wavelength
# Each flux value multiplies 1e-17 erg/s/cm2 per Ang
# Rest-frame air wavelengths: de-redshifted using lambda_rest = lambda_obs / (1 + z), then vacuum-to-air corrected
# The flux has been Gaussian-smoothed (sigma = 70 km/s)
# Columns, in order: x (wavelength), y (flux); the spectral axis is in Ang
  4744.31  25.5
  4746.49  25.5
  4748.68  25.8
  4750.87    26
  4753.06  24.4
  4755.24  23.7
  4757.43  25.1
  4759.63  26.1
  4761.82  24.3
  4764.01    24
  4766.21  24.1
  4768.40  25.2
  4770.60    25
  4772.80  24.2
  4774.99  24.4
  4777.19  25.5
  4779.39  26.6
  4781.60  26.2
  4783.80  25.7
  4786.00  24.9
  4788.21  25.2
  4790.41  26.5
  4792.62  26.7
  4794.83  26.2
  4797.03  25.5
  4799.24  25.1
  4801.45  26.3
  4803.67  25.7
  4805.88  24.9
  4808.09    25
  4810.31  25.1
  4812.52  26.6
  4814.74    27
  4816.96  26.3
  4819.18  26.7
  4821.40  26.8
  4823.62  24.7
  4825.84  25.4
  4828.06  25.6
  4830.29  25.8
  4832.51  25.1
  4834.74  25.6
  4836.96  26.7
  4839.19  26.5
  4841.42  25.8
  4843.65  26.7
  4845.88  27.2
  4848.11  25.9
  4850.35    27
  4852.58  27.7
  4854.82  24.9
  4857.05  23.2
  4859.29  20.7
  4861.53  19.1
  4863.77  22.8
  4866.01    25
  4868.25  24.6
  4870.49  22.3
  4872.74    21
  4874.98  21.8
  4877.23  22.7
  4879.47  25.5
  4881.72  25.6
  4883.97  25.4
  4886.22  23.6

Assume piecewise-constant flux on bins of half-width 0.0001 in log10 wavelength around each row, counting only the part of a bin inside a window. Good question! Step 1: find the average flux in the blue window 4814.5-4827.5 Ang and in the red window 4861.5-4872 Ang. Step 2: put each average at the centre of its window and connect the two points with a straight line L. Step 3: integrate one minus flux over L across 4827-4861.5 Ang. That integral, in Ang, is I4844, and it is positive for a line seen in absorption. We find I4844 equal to -1.2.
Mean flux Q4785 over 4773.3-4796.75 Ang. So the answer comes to 25.7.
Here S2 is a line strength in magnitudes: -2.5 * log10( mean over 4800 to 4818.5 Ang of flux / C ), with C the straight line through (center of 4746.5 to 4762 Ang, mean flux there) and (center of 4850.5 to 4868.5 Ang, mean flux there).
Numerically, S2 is -0.07 mag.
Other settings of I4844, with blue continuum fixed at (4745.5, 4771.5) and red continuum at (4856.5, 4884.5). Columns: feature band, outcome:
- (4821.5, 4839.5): -1.5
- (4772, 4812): -2.0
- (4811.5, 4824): -1.3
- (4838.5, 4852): -1.8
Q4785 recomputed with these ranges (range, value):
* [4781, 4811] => 25.6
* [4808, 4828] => 26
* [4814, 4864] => 25.4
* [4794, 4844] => 25.9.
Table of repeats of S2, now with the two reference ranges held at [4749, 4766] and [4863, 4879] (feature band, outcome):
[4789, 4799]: -0.08 mag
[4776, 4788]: -0.06 mag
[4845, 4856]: -0.14 mag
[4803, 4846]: -0.10 mag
